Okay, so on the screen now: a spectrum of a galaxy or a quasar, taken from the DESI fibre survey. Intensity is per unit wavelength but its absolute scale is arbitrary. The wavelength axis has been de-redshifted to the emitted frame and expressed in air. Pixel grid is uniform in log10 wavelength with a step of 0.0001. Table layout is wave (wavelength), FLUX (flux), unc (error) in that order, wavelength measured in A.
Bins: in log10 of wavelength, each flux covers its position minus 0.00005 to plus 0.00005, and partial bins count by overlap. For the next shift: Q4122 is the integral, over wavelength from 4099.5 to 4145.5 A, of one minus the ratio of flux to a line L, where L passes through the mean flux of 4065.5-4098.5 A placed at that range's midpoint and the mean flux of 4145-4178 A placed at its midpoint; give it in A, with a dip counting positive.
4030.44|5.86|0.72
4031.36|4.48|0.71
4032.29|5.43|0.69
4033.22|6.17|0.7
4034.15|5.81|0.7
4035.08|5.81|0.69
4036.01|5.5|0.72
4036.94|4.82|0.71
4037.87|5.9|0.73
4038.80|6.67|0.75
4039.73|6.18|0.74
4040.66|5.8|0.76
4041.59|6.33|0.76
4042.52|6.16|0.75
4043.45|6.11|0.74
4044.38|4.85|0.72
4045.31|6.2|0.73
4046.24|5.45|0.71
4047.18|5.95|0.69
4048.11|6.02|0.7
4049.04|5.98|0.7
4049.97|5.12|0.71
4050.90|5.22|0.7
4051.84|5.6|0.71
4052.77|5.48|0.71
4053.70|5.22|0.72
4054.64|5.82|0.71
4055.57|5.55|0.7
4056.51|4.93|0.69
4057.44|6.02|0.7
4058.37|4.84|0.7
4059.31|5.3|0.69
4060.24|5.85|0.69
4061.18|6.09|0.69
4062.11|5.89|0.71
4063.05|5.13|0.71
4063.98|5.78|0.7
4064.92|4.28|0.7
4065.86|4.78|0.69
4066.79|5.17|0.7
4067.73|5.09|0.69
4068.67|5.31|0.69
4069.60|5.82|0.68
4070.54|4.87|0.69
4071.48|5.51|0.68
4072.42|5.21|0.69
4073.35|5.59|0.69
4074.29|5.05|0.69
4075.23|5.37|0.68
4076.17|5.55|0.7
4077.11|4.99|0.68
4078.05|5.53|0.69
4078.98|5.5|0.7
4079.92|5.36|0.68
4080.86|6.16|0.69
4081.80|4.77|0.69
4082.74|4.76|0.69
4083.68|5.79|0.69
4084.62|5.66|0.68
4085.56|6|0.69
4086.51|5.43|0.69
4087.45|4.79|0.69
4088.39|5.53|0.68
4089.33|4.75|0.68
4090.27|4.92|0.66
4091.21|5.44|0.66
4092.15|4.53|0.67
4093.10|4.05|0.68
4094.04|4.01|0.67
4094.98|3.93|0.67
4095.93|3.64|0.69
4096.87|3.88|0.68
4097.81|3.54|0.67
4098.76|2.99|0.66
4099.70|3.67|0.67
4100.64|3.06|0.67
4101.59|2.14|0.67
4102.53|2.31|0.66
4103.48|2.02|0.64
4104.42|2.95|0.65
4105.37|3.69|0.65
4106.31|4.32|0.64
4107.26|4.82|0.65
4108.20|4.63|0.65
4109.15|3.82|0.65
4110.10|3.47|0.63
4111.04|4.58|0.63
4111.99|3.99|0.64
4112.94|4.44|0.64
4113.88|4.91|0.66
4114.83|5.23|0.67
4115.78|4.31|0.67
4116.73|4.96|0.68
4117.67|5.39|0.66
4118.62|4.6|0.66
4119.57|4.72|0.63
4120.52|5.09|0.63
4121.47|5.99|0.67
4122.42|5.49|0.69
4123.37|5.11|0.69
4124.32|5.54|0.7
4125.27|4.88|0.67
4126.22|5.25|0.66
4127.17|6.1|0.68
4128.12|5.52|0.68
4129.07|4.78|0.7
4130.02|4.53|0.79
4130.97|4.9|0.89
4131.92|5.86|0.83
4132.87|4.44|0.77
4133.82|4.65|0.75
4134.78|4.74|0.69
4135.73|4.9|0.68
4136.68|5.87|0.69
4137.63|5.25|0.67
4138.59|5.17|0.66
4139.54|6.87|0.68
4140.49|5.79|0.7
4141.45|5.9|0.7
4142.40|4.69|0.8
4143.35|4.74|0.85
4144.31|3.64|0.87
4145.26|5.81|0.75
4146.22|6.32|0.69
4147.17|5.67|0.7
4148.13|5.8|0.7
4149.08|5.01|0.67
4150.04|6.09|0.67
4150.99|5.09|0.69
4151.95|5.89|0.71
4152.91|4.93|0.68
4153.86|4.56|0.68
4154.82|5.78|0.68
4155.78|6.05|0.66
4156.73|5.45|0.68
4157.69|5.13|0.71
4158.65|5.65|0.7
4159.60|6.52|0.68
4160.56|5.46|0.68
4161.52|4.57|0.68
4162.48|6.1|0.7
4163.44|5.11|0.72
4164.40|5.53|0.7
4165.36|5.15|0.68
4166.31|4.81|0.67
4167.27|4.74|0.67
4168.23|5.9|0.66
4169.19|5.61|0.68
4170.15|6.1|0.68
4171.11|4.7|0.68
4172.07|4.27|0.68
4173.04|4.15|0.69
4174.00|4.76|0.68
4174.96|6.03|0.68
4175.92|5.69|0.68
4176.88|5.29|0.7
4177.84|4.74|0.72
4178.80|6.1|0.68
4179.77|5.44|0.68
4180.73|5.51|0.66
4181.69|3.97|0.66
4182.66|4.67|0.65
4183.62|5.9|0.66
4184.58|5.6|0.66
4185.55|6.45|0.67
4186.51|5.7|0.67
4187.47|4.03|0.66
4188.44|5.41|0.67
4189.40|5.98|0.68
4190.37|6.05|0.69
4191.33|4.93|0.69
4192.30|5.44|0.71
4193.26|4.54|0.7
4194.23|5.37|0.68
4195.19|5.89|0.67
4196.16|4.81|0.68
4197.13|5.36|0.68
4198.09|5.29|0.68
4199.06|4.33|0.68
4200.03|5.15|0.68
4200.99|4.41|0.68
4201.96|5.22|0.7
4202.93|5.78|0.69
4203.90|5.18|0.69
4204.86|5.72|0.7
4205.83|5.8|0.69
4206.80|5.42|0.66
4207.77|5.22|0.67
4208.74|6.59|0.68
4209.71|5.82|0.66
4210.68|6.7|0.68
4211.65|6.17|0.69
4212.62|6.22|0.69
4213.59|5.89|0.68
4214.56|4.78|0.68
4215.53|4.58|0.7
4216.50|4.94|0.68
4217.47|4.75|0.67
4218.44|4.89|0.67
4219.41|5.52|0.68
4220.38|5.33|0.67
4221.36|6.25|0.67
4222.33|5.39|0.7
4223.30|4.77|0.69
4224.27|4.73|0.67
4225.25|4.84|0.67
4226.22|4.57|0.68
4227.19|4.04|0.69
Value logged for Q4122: 4.7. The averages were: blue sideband 5.02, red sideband 5.39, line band 4.69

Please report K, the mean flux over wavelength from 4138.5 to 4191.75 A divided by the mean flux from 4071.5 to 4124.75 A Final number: 1.17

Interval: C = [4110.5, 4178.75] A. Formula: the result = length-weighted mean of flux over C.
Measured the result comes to 5.23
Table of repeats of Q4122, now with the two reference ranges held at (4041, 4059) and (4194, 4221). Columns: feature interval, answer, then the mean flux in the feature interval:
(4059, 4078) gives 0.88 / 5.34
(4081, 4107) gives 6.38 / 4.2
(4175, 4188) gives 0.24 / 5.34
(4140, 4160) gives 0.12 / 5.45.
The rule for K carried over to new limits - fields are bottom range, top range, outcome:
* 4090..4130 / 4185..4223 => 1.24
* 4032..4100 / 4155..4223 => 1.02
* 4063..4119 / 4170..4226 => 1.15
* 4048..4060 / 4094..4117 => 0.70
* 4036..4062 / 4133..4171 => 0.95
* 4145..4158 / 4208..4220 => 1.00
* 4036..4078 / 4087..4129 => 0.80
